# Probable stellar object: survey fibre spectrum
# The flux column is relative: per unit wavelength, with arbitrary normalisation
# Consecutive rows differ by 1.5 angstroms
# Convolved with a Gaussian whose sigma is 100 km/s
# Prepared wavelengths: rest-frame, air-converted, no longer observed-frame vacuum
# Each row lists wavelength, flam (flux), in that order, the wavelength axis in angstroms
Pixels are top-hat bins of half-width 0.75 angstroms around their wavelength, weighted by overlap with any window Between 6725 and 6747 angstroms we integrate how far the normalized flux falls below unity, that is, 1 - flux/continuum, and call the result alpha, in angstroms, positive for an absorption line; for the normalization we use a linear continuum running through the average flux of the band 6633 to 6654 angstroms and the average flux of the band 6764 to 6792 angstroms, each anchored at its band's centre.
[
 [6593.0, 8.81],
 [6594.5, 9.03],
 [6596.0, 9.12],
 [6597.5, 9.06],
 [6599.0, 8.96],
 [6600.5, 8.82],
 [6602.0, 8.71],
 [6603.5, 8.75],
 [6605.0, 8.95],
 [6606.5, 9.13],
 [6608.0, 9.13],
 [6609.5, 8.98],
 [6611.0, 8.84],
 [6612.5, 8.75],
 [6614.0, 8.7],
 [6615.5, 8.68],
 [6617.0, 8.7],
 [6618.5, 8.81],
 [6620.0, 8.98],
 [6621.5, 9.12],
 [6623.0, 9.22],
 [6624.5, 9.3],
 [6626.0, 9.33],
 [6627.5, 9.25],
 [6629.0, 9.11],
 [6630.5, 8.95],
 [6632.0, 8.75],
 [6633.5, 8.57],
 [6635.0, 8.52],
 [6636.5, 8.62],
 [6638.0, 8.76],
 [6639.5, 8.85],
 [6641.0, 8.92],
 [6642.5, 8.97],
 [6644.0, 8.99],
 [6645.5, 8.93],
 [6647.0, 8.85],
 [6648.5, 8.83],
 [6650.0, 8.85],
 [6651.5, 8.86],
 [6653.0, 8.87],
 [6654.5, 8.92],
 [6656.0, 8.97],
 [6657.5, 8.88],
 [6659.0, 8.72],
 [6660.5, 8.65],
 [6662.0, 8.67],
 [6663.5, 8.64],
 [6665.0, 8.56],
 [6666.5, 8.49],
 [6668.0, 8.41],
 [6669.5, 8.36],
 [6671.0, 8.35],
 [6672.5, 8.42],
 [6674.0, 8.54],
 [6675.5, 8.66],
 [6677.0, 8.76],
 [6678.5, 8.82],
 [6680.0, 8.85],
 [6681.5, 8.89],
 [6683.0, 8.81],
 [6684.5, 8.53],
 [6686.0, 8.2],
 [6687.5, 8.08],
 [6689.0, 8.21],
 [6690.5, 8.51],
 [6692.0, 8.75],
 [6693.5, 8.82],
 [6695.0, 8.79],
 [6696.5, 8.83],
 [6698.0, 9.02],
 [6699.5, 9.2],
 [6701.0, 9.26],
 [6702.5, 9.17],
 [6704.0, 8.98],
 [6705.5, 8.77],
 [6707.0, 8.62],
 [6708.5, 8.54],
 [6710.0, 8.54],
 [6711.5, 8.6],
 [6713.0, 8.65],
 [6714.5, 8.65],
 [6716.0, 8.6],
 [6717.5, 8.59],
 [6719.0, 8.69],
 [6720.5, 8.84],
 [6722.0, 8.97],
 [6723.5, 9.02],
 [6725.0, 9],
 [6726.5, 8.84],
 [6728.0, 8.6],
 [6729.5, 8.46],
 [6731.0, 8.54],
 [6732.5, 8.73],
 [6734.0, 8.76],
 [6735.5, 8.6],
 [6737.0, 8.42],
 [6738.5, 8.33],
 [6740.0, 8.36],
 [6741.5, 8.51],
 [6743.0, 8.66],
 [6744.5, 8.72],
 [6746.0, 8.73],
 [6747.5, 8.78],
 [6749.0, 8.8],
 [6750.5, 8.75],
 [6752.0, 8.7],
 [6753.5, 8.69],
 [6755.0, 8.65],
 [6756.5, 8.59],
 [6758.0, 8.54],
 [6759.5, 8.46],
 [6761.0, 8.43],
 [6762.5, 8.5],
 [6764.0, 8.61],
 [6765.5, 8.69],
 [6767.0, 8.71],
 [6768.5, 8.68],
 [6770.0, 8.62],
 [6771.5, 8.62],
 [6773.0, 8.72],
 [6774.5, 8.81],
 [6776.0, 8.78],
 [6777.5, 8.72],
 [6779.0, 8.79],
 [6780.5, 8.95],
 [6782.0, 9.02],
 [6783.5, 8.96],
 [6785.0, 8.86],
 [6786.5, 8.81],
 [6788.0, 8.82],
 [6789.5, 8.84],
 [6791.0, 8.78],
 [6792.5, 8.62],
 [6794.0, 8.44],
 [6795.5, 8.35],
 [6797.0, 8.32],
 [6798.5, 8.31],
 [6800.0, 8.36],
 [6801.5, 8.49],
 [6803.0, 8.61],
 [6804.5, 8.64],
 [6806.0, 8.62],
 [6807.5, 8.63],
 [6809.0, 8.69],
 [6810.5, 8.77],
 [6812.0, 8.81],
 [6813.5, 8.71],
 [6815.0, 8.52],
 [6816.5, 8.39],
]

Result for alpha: 0.5 angstroms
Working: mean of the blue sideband 8.82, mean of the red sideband 8.78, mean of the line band 8.61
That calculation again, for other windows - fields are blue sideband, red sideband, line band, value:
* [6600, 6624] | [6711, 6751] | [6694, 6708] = -0.35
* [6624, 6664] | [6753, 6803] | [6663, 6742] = 1.00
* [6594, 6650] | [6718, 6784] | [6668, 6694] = 0.76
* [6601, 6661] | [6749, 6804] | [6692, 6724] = -0.17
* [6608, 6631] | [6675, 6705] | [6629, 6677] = 0.82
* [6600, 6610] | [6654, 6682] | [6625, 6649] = -0.28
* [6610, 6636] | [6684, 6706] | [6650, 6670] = 0.28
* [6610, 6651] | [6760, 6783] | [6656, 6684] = 0.62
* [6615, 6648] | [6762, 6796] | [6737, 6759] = 0.38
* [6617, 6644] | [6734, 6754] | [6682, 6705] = 0.04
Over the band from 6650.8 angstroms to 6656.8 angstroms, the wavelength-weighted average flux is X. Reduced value 8.91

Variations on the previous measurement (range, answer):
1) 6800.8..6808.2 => 8.6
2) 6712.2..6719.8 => 8.64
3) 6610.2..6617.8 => 8.74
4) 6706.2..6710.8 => 8.57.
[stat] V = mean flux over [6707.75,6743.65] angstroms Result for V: 8.65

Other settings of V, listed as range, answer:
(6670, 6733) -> 8.71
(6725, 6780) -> 8.64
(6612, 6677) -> 8.8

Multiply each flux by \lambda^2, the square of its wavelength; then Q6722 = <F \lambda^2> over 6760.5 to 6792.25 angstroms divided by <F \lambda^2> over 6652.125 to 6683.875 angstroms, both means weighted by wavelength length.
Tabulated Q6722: 1.0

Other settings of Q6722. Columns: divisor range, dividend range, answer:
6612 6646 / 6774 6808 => 1.02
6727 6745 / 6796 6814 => 1.02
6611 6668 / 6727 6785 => 1.01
